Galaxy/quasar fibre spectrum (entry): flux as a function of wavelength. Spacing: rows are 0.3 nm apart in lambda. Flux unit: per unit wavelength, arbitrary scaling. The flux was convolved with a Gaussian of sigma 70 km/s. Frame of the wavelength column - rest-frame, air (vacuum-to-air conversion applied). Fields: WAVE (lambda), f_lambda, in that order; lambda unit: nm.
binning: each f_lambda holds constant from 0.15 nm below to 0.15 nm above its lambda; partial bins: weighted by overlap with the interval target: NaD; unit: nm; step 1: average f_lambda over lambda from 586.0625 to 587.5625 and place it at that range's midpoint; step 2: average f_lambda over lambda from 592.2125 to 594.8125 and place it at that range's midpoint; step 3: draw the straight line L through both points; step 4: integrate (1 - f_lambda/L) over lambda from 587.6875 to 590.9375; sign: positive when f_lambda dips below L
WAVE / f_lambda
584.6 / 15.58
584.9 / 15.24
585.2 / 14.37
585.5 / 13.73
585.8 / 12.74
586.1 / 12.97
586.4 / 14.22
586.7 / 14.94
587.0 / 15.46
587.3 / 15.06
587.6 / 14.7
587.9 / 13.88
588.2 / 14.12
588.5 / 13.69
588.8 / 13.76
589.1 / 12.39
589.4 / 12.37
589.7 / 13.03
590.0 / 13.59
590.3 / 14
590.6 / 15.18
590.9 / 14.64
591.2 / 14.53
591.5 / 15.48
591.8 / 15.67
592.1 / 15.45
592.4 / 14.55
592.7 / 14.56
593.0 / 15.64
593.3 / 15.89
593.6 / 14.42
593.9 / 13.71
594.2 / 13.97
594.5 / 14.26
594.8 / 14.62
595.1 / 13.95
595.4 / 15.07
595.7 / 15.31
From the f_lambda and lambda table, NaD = 0.21 nm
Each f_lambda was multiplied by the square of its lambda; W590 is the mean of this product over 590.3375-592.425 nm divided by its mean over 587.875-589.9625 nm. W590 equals 1.14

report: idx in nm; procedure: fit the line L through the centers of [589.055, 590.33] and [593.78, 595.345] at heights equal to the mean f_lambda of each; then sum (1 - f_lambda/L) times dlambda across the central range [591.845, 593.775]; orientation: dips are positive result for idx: -0.19 nm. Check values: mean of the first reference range 13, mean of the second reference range 14.2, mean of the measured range 15.1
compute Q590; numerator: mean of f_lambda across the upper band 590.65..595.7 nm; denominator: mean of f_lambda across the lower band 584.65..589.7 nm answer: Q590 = 1.06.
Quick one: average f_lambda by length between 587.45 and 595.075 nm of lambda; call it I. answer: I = 14.3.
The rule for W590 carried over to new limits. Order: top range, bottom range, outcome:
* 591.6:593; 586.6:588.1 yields 1.04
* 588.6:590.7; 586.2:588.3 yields 0.93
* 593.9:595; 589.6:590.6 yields 1.04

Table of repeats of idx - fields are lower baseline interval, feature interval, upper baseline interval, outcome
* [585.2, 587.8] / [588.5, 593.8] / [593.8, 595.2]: -0.085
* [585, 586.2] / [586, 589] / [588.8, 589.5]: -0.273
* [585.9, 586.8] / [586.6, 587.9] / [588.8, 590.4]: -0.115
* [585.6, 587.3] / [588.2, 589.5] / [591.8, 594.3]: 0.108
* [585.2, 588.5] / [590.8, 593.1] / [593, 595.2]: -0.106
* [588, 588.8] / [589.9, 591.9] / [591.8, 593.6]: -0.012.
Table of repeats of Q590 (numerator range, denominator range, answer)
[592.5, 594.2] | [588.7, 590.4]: 1.12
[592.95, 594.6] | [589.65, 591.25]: 1.03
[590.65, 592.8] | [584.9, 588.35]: 1.05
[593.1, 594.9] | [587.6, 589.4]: 1.07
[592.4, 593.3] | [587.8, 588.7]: 1.09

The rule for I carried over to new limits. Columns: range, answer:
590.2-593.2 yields 15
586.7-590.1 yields 13.9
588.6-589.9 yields 12.9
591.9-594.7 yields 14.7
